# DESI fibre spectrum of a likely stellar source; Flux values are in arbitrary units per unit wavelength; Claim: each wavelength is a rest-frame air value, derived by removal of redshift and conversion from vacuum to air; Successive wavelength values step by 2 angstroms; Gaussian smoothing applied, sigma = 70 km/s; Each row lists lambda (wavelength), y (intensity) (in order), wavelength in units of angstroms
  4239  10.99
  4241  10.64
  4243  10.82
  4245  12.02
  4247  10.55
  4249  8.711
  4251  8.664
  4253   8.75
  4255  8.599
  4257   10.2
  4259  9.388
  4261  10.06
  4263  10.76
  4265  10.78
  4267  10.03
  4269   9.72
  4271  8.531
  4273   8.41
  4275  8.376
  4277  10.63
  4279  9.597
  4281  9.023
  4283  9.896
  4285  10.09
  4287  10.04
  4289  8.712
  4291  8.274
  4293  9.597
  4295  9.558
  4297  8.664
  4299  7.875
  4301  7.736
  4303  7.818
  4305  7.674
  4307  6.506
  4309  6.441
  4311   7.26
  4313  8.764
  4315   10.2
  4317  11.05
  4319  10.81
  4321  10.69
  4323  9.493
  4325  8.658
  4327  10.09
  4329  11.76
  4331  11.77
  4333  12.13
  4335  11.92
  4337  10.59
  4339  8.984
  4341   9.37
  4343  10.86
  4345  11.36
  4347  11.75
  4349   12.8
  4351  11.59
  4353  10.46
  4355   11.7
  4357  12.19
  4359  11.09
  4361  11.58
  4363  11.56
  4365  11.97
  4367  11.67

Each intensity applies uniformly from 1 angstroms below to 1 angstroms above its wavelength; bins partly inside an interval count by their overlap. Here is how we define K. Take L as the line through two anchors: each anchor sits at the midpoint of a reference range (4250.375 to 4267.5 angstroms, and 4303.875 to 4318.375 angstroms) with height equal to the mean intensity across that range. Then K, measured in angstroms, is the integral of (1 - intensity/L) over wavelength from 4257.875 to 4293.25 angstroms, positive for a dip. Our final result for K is -1.09 angstroms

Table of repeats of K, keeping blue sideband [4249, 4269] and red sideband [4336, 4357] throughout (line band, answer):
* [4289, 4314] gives 5.5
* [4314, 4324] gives 0.1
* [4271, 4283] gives 0.9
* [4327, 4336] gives -0.8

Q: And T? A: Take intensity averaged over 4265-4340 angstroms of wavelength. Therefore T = 9.41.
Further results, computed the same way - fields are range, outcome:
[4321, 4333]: 10.5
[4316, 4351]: 10.9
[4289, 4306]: 8.42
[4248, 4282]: 9.43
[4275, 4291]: 9.54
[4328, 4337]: 11.8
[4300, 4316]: 7.8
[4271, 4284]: 9.26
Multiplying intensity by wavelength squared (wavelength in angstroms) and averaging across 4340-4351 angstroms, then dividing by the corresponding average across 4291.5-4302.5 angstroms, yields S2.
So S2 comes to 1.3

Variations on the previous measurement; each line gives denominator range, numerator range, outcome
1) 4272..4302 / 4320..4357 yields 1.23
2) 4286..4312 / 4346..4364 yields 1.46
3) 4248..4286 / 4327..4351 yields 1.22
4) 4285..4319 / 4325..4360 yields 1.31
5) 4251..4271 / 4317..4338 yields 1.15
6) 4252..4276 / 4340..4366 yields 1.26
